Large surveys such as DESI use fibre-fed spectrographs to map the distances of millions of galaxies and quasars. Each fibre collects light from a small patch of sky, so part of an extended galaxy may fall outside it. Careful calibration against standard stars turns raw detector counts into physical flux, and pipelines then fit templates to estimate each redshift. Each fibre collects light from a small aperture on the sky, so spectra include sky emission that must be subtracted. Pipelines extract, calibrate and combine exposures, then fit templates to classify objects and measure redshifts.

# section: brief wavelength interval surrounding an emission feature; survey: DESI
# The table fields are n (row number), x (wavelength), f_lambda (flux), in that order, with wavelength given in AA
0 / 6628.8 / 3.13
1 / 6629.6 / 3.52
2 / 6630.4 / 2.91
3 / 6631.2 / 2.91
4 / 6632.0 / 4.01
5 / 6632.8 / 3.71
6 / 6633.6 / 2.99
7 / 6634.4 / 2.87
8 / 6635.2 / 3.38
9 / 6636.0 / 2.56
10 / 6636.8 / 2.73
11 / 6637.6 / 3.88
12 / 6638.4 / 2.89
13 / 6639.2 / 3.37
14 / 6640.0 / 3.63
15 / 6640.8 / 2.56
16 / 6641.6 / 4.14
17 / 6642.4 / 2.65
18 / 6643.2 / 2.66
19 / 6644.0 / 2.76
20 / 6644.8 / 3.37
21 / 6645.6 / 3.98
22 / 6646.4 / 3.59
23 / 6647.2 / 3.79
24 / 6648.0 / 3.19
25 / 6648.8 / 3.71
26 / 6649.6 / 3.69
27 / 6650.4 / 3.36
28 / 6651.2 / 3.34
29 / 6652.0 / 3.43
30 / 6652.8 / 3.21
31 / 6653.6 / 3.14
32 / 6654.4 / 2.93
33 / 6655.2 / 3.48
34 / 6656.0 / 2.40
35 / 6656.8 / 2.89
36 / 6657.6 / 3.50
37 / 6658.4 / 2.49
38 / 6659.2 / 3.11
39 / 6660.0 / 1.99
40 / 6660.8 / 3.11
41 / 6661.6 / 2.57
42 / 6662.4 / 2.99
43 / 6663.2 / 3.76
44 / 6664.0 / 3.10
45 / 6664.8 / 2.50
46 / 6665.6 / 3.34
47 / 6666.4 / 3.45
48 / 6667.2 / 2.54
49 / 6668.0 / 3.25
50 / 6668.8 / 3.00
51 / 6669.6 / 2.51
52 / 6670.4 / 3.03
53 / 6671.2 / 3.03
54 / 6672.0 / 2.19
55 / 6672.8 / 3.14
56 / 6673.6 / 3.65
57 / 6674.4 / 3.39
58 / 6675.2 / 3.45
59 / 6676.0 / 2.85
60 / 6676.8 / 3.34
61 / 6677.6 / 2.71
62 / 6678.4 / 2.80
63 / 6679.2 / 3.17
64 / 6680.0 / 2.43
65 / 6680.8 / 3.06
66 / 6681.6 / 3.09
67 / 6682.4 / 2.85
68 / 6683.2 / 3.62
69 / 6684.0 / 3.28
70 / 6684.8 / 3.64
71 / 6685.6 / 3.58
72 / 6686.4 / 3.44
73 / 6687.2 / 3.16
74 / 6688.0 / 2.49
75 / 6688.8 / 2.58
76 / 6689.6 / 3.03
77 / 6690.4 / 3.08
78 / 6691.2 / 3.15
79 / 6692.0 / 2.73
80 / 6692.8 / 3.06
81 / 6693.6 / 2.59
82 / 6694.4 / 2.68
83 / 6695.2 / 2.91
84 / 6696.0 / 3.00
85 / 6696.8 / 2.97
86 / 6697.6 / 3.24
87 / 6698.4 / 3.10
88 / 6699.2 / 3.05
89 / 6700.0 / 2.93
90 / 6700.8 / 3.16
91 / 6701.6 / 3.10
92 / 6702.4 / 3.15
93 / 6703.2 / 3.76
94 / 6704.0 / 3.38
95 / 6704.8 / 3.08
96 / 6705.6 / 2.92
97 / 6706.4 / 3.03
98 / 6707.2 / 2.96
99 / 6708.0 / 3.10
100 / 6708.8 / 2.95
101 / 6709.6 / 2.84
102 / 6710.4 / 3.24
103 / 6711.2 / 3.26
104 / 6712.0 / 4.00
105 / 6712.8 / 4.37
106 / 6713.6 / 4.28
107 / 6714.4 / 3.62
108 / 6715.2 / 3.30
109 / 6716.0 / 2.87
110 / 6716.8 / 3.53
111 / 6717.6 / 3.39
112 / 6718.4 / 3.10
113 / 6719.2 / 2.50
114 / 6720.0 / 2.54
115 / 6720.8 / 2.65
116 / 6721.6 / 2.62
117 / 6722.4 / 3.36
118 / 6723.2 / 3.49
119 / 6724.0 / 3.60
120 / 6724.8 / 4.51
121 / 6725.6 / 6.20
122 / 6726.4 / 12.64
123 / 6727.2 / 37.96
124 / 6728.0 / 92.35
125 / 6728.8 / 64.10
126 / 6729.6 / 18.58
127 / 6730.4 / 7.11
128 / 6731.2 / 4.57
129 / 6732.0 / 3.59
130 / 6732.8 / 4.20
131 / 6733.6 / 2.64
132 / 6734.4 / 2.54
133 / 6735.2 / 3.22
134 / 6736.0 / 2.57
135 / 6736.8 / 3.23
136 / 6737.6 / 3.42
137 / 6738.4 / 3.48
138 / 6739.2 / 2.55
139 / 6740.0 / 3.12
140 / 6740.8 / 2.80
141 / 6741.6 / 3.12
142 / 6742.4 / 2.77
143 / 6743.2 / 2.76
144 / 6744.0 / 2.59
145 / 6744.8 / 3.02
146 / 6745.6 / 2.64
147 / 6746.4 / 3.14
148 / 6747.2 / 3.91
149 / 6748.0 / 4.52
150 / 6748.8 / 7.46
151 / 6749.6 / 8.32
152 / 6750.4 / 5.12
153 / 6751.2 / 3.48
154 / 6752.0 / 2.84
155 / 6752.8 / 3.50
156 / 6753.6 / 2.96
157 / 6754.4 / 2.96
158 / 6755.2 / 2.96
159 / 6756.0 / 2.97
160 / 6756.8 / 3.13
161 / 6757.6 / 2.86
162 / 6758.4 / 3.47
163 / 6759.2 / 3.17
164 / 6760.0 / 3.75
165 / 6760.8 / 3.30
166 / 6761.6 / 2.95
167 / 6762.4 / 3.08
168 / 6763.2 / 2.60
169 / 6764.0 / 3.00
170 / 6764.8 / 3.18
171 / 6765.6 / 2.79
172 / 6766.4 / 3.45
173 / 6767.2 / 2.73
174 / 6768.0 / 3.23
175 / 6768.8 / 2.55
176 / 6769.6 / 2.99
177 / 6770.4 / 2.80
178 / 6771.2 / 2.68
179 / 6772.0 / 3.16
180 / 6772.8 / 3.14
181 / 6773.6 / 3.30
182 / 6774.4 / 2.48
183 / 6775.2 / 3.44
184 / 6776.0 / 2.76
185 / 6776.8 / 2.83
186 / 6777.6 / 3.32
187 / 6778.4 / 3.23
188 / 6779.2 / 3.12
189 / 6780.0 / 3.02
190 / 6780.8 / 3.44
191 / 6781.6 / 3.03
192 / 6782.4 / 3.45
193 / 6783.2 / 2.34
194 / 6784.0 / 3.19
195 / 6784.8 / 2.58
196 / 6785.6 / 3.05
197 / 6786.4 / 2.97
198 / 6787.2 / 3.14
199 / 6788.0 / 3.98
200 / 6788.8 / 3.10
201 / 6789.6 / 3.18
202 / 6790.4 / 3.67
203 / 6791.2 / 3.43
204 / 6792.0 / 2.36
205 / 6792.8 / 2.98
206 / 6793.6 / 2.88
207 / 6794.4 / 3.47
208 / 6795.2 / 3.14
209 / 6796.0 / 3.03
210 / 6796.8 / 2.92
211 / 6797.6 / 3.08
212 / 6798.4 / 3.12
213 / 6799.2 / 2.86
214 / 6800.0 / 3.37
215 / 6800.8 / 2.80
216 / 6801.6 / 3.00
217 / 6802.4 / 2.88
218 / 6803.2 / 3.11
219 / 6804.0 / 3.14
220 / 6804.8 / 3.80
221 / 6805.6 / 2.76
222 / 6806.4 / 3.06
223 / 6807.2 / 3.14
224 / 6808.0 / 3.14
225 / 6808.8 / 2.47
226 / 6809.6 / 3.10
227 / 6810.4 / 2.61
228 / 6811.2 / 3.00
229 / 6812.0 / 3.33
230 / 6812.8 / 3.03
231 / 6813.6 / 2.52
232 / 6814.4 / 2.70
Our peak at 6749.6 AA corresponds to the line [N II] 6583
